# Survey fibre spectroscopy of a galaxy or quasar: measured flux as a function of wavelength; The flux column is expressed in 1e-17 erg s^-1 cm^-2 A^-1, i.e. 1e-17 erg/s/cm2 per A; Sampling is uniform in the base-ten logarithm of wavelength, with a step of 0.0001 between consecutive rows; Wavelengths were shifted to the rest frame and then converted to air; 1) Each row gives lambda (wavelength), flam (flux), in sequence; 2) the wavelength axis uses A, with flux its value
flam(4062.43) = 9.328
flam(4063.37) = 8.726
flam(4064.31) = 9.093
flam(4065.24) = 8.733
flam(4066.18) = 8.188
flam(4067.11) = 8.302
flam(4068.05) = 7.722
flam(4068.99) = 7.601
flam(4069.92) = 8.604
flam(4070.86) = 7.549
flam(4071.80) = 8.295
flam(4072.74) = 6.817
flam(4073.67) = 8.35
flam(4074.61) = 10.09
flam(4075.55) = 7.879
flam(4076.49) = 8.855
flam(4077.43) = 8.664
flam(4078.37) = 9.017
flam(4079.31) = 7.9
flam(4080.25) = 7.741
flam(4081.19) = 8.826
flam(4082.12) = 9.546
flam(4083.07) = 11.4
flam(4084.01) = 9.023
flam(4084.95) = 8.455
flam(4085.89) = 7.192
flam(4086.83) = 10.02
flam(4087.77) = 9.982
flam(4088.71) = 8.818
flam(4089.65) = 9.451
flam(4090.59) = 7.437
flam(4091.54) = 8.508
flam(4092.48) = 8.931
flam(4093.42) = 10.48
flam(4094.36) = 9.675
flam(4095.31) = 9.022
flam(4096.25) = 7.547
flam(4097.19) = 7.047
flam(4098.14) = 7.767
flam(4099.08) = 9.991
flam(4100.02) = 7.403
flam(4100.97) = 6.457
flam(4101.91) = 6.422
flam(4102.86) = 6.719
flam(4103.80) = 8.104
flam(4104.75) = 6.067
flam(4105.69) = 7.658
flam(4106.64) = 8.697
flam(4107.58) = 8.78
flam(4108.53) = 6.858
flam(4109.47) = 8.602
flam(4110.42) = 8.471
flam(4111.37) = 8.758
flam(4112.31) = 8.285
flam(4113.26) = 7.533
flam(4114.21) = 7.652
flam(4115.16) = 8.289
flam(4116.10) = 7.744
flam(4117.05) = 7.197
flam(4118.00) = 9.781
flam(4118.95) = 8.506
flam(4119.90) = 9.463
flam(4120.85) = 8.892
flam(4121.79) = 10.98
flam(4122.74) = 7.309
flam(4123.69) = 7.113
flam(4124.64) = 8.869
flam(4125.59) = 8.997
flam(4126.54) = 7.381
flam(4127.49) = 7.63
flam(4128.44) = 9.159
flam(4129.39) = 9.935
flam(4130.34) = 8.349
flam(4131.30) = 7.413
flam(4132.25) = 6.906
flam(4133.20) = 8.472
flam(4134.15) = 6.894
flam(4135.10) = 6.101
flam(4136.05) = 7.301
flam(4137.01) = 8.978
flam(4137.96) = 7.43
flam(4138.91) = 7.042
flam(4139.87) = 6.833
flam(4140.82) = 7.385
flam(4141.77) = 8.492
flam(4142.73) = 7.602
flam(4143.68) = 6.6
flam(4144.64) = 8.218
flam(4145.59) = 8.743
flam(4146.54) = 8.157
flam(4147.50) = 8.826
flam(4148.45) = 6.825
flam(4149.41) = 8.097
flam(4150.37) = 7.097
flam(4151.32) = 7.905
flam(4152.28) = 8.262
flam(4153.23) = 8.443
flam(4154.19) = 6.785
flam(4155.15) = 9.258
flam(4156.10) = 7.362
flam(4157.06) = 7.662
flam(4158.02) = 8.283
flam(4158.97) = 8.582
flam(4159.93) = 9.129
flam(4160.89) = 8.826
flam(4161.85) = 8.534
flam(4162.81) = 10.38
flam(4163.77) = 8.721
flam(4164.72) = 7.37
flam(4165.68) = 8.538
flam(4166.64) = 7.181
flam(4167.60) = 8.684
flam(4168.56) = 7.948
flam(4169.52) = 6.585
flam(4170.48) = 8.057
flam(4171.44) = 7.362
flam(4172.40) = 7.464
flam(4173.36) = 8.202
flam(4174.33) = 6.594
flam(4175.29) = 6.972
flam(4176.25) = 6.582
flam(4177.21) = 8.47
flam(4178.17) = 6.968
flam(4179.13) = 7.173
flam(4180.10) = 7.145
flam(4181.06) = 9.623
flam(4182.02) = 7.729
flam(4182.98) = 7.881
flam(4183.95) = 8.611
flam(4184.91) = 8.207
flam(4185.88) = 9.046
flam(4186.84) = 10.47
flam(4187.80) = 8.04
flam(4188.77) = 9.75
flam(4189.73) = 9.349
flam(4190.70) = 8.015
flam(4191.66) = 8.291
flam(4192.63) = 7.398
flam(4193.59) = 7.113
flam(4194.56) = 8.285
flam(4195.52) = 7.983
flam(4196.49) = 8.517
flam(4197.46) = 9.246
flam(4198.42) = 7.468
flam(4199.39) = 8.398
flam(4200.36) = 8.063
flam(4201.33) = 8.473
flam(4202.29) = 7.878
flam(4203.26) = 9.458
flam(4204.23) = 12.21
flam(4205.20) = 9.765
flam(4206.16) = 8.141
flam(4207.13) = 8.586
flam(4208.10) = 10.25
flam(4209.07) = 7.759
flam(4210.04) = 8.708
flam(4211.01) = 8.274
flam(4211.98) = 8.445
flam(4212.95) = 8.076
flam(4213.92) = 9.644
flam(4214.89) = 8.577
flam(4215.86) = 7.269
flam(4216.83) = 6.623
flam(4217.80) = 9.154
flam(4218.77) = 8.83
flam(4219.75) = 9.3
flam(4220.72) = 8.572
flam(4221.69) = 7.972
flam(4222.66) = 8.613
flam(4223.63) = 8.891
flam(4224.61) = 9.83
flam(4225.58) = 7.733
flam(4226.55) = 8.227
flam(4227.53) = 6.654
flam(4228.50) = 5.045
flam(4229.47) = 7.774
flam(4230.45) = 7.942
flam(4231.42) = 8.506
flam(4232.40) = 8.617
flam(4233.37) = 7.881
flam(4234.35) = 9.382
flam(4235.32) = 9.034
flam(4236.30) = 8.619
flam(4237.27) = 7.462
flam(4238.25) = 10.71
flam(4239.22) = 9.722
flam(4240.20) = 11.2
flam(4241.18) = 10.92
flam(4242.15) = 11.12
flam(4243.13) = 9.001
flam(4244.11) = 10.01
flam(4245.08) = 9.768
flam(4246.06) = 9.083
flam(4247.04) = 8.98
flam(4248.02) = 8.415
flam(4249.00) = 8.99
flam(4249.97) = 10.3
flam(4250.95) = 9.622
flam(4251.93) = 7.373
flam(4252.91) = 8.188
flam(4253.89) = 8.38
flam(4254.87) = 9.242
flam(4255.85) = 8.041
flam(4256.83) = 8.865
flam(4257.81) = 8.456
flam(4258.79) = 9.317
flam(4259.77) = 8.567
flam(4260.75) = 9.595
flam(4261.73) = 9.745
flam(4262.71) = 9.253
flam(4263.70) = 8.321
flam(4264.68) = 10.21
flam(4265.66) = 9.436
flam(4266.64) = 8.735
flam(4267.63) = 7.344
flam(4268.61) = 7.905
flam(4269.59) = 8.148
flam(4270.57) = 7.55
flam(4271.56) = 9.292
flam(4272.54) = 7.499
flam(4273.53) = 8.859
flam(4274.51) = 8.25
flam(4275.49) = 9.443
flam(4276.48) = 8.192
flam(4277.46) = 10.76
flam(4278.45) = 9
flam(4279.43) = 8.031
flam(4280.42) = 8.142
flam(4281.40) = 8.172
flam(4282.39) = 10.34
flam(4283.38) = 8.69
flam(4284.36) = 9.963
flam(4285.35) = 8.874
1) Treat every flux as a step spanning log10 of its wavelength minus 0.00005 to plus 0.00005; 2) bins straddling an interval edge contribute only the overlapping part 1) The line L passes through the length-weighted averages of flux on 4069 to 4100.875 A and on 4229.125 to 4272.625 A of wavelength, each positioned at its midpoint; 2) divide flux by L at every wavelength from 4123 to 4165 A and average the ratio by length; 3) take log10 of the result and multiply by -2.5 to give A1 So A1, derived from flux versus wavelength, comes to 0.096 mag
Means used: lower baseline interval 8.63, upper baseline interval 8.96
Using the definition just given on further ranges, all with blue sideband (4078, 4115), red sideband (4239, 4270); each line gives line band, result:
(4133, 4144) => 0.16 mag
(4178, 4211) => 0.04 mag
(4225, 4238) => 0.13 mag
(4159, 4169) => 0.02 mag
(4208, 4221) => 0.06 mag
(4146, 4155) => 0.10 mag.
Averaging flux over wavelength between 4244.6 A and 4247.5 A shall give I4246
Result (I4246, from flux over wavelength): 9.26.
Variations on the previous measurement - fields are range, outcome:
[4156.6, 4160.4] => 8.42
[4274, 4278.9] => 9.13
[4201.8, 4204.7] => 9.84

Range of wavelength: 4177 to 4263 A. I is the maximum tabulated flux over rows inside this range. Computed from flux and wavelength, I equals 12.21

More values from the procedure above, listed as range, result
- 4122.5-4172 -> 10.38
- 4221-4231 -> 9.83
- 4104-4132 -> 10.98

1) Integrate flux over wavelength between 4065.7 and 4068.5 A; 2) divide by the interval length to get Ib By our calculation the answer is 8.07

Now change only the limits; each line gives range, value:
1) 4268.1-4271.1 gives 7.89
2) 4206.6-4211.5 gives 8.7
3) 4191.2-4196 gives 7.82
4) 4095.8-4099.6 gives 8.09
